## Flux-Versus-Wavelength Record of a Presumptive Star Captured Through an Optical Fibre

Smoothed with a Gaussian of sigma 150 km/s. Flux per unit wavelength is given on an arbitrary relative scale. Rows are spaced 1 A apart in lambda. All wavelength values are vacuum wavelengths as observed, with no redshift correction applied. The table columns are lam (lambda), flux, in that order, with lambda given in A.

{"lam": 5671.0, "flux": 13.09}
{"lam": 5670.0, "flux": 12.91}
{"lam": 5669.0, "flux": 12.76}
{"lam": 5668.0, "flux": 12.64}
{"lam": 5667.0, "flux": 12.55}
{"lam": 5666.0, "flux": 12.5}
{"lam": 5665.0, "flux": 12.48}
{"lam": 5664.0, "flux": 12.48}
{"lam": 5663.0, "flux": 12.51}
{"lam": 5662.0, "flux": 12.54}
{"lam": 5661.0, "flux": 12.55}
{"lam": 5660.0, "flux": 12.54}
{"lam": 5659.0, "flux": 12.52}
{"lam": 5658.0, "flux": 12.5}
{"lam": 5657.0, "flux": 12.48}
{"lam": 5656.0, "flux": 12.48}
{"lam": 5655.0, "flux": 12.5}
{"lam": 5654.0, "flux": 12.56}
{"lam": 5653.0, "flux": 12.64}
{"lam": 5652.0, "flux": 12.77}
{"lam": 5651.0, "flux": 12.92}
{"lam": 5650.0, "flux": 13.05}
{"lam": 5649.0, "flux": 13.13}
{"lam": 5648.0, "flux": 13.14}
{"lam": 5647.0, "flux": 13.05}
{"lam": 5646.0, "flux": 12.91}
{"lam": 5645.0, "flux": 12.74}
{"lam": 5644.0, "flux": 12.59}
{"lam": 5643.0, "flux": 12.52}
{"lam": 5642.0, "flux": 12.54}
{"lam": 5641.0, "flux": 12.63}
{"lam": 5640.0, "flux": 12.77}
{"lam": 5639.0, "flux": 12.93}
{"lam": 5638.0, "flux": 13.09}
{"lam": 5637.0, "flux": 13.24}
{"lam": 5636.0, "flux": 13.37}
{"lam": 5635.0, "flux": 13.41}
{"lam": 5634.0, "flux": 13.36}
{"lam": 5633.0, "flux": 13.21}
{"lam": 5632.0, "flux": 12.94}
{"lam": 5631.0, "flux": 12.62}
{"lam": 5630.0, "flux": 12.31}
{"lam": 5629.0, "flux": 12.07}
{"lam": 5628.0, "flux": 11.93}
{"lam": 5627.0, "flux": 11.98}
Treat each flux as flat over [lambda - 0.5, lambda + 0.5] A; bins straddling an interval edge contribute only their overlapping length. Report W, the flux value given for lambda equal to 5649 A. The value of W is 13.13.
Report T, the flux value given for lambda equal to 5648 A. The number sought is 13.14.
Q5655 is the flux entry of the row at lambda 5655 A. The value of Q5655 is 12.5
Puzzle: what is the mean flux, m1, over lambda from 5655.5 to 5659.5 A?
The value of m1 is 12.5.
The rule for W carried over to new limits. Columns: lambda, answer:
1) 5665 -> 12.48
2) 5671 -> 13.09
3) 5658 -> 12.5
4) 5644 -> 12.59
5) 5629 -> 12.07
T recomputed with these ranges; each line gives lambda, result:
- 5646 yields 12.91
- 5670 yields 12.91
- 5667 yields 12.55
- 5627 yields 11.98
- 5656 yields 12.48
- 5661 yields 12.55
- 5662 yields 12.54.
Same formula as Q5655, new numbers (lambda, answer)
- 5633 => 13.21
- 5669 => 12.76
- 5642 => 12.54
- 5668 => 12.64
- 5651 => 12.92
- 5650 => 13.05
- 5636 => 13.37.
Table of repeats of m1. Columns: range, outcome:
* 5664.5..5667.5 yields 12.5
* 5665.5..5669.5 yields 12.6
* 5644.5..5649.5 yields 13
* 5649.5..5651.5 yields 13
